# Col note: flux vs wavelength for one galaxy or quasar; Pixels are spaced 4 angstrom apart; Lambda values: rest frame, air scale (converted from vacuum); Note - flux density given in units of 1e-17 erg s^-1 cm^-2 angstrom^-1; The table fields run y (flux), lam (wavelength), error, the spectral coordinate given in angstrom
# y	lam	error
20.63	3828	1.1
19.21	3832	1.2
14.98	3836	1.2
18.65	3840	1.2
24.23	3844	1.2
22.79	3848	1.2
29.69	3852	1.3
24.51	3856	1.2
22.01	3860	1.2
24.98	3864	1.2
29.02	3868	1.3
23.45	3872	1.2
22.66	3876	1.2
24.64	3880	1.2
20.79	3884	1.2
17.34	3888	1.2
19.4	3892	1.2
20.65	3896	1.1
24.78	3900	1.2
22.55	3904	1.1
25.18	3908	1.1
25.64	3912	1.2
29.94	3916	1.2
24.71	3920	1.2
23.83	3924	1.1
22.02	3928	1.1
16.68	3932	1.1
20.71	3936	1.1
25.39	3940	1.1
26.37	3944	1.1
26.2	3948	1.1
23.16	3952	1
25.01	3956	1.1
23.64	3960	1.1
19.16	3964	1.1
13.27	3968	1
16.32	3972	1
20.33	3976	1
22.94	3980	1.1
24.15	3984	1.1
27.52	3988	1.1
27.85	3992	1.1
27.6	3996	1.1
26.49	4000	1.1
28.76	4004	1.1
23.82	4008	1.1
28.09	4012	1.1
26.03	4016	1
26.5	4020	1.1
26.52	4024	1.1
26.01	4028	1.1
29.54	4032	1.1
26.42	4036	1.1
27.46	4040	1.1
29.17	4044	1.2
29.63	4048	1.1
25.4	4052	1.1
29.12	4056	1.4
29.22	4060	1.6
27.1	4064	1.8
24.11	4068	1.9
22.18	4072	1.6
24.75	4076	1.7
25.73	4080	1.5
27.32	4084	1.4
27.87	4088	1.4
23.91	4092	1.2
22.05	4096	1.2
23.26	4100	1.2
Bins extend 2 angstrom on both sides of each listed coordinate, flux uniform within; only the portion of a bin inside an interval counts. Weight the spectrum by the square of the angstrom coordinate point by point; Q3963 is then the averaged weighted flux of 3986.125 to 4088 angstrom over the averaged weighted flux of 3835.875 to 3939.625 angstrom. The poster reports 1.26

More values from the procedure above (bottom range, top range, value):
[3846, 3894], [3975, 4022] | 1.18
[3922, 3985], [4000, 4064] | 1.31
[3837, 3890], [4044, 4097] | 1.25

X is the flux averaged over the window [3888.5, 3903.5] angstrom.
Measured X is 21.3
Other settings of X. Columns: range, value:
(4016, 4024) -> 26.4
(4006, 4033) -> 26.5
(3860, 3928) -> 23.6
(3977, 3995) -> 25.4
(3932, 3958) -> 23.9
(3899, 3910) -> 24.1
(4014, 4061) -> 27.6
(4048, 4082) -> 26.2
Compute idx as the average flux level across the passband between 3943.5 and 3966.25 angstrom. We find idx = 23.6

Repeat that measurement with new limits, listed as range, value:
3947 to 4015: 23.8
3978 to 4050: 26.9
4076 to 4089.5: 26.6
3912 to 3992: 22.9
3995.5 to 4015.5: 26.8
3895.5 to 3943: 23.7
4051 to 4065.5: 27.9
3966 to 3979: 17.1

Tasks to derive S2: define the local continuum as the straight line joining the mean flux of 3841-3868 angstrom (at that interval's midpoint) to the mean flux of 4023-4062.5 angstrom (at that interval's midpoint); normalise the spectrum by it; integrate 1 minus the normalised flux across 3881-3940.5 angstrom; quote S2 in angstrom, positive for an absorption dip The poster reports 7.2 angstrom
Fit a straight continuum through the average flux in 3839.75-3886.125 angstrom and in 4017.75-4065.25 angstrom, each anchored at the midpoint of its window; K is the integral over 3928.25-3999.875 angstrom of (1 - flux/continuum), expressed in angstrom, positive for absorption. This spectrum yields 9.2 angstrom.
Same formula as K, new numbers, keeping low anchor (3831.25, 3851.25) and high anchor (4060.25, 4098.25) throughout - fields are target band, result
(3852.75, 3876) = -4.2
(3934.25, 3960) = -2.0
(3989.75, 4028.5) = -4.8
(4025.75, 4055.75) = -4.0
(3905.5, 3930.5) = -3.3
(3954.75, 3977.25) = 3.5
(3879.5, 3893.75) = 0.9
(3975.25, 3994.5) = -1.3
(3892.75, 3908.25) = -0.7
